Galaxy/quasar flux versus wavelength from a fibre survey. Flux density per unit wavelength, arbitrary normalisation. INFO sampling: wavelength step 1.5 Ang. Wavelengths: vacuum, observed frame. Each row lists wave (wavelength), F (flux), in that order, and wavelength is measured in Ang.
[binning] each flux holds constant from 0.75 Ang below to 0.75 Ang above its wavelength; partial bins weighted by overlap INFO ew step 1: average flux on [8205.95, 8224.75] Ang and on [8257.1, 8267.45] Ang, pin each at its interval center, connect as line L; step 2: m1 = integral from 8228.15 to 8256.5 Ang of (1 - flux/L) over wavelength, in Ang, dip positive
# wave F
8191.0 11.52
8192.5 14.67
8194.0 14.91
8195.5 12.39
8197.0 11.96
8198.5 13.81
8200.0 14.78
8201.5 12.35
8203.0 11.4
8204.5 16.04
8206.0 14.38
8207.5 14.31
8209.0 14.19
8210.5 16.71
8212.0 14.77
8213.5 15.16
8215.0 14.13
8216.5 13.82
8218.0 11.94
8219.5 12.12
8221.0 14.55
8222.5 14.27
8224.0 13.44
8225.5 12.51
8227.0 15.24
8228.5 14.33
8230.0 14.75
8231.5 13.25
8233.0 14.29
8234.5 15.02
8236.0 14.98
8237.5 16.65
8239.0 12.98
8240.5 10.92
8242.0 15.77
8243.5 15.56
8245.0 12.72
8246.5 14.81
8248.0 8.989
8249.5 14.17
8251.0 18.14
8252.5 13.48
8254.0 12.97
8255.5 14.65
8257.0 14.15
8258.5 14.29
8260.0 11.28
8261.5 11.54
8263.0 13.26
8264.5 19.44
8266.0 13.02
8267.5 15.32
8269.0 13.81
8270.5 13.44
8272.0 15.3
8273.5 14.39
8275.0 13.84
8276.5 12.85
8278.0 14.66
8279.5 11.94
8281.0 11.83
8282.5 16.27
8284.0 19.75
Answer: -0.2 Ang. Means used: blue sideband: 14.1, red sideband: 13.9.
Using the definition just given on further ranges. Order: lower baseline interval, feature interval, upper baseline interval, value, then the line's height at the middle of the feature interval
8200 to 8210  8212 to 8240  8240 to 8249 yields -1.1 Ang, 13.6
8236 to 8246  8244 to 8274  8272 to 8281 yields -0.3 Ang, 13.9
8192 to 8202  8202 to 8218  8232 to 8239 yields -0.4 Ang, 14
